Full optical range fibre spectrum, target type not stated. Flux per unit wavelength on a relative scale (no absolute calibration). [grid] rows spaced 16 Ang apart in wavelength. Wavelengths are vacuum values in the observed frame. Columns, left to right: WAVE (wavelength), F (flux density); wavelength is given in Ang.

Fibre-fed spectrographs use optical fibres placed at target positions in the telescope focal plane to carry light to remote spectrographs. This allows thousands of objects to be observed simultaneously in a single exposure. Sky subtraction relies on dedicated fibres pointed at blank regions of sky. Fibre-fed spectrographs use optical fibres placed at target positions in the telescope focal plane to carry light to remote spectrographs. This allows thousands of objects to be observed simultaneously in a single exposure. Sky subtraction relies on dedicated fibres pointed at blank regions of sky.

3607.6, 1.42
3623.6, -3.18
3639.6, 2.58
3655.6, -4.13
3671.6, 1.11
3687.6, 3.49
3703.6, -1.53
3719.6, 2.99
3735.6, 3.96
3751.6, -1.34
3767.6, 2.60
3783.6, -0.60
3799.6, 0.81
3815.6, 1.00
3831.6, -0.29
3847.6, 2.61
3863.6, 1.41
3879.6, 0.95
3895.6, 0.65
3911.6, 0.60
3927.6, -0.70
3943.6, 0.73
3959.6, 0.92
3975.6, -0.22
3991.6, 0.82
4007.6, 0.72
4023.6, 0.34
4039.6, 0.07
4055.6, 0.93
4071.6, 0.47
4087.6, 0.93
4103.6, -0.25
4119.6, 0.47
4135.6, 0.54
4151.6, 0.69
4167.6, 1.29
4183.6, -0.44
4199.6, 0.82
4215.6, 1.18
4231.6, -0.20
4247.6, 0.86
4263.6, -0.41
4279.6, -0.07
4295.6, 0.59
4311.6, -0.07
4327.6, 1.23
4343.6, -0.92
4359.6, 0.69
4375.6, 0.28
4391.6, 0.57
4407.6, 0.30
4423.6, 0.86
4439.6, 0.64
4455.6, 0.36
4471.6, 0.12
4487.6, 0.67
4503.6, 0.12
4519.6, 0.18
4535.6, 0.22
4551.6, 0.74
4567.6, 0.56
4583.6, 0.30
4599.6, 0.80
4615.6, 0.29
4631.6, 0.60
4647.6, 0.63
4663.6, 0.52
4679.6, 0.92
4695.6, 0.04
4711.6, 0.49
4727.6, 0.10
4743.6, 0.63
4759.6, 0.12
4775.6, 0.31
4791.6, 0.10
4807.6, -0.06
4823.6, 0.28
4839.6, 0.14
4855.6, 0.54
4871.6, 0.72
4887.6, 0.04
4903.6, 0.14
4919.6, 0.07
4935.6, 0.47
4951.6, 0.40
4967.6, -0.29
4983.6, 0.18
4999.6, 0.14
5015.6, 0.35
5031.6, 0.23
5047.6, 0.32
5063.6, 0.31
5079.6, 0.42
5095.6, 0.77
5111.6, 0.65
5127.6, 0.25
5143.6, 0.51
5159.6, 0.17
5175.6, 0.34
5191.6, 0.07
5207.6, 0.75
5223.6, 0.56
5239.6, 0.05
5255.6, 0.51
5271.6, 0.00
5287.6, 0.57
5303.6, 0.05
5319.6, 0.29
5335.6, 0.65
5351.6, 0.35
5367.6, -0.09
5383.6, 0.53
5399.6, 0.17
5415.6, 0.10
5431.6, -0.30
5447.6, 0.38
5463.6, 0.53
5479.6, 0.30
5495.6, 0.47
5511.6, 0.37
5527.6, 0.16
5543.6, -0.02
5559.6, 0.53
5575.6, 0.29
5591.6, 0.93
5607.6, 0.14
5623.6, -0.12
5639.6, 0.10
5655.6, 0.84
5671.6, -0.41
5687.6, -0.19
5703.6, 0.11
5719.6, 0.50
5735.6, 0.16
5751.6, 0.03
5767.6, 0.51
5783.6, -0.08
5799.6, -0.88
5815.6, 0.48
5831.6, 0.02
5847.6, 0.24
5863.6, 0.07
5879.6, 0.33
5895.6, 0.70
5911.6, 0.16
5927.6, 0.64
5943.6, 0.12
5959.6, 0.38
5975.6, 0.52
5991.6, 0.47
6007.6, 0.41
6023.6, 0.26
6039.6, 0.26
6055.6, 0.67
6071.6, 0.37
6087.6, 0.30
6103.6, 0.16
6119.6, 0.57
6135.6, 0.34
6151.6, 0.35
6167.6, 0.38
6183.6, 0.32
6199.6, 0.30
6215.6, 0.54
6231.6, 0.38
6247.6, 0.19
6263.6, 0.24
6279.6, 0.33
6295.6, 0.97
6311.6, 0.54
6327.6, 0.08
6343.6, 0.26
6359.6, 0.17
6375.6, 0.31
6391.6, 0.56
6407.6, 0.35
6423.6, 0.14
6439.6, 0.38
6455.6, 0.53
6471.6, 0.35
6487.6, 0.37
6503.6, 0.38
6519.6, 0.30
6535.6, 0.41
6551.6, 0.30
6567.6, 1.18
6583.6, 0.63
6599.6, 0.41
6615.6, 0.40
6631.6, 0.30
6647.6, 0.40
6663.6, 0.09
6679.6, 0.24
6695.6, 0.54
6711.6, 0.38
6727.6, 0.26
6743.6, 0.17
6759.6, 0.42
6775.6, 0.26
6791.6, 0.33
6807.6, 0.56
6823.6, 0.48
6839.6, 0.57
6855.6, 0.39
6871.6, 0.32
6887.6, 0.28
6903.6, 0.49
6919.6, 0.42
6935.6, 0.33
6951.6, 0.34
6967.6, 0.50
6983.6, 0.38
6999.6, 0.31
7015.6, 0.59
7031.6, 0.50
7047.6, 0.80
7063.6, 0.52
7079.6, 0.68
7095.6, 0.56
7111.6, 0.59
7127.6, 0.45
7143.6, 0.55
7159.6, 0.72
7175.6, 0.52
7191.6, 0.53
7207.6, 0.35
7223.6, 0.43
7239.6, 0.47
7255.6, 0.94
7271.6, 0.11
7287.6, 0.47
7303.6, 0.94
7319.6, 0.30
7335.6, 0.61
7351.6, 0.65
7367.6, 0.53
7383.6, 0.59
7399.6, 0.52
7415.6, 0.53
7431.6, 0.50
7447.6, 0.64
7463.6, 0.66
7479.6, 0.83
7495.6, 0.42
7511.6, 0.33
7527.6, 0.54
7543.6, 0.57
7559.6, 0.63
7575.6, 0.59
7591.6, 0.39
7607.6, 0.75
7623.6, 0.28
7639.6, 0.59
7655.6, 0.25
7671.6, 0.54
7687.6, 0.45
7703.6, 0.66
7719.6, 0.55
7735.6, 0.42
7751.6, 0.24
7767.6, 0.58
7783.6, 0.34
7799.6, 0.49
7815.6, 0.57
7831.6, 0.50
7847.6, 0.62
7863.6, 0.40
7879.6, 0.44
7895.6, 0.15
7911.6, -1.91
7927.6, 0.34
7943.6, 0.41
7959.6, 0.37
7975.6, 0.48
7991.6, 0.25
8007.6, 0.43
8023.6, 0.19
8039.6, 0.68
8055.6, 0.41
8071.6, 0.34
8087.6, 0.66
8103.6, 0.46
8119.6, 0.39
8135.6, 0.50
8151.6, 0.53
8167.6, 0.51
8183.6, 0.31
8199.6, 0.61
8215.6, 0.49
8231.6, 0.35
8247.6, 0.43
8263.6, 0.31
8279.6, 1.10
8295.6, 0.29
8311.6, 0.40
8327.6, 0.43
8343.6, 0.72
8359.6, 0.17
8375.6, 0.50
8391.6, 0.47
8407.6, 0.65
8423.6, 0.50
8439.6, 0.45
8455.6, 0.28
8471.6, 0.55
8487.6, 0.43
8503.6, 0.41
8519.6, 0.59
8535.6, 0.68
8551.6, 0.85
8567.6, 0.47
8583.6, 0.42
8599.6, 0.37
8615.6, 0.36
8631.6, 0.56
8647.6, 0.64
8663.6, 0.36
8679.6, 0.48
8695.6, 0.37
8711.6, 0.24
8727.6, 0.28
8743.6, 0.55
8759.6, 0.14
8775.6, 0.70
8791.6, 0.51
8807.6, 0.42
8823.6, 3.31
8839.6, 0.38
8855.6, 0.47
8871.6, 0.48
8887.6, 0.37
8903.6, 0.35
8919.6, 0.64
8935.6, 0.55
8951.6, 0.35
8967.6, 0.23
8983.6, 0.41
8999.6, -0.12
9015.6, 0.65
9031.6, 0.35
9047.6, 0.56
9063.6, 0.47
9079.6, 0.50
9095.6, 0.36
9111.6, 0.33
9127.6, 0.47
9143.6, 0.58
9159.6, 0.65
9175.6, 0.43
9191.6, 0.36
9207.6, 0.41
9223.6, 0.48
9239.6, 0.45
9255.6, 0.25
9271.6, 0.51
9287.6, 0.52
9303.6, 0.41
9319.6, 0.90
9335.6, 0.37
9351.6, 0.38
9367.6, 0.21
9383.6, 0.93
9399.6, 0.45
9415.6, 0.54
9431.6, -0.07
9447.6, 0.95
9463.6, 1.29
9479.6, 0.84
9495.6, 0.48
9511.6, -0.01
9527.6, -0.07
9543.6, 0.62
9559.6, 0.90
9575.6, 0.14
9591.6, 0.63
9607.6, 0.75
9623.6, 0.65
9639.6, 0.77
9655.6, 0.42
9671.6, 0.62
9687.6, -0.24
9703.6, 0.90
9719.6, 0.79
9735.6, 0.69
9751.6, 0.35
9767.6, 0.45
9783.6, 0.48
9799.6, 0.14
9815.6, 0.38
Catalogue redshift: 0.760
